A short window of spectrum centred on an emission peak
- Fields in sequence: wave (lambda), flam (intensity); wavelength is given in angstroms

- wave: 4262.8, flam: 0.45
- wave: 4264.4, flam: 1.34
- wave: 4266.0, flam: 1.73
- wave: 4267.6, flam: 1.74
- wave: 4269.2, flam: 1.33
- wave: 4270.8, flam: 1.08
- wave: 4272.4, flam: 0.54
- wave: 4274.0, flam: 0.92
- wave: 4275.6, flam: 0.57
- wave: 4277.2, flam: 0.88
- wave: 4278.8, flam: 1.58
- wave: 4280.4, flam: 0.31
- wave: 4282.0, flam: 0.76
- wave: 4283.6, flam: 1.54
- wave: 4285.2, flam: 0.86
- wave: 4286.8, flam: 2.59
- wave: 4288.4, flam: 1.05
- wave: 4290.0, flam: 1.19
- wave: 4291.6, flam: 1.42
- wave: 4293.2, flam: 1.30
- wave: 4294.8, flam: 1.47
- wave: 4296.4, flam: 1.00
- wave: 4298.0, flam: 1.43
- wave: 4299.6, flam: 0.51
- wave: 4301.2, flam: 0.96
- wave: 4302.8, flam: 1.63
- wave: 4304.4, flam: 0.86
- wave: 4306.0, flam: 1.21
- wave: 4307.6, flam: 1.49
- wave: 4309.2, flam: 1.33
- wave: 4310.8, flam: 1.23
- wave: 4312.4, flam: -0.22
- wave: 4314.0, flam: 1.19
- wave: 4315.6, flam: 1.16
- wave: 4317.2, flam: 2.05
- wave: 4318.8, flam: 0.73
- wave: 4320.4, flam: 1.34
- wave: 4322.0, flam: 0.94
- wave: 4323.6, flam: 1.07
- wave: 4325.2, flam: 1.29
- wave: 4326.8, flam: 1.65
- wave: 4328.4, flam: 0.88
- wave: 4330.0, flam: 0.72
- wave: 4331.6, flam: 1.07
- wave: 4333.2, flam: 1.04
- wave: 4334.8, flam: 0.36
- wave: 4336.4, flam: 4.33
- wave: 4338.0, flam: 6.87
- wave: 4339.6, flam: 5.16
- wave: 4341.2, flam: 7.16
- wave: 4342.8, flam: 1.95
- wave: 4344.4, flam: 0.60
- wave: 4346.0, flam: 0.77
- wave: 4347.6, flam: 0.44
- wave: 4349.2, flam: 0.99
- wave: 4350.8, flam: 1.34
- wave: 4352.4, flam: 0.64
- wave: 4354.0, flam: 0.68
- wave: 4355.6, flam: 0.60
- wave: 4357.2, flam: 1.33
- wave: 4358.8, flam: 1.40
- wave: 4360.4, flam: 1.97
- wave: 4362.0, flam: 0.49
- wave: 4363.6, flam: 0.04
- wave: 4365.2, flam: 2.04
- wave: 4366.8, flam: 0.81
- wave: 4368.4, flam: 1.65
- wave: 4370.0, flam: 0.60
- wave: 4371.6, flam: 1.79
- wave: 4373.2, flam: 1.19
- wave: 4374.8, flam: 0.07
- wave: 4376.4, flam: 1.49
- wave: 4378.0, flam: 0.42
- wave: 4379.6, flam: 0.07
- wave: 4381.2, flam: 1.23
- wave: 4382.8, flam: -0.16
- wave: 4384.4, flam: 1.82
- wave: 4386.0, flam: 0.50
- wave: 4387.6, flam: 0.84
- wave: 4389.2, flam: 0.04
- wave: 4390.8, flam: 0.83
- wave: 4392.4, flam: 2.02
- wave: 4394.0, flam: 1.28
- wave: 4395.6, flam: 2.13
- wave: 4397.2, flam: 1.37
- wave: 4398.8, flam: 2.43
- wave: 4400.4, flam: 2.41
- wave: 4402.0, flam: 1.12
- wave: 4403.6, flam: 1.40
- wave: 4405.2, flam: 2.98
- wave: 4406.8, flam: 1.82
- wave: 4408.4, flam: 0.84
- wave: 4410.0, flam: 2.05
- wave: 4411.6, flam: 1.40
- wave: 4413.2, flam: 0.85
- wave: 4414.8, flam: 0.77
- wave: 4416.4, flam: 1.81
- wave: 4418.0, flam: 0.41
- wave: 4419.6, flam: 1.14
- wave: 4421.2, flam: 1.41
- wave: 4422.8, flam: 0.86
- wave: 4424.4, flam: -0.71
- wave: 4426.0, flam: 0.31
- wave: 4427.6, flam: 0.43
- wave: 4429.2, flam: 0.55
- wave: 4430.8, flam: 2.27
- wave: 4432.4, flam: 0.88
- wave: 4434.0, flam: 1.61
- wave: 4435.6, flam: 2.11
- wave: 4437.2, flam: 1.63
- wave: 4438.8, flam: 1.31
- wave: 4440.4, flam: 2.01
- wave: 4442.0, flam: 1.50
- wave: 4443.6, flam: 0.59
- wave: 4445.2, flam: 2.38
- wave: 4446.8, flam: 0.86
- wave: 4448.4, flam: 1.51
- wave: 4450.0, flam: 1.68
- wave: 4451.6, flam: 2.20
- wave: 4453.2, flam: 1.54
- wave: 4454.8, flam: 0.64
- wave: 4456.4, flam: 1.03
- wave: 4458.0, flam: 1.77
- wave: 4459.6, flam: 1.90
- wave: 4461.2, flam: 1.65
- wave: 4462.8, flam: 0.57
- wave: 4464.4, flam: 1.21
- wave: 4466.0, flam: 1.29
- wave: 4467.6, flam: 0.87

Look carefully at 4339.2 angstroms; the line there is [O II]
